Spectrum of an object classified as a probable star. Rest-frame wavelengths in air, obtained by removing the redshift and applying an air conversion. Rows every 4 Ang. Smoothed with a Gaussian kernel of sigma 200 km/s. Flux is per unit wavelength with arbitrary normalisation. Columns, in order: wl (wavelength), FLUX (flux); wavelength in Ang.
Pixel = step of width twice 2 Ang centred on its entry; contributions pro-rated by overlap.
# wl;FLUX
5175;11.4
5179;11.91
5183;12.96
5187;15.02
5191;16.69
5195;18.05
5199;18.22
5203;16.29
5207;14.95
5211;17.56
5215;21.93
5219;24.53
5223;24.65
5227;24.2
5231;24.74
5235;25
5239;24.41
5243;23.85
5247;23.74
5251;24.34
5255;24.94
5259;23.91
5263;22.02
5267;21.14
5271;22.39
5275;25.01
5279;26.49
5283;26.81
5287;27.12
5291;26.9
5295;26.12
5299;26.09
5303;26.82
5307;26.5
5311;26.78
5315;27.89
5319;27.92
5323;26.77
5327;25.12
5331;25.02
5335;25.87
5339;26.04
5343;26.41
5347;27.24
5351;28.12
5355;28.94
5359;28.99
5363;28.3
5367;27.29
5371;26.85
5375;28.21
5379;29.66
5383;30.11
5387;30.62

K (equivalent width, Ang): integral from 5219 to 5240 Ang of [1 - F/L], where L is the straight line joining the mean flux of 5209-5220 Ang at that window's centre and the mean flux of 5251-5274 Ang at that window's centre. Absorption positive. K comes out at -2.8 Ang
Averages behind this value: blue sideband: 21.1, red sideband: 23.1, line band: 24.6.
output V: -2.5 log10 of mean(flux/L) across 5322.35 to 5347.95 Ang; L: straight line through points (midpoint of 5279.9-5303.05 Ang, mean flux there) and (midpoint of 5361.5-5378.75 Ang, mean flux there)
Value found 0.05 mag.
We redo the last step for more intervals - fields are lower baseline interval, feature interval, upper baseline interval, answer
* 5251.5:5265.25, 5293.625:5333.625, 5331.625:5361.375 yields -0.02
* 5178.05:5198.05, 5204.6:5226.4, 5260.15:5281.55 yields -0.16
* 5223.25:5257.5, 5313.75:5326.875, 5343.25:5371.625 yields -0.01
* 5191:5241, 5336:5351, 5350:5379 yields 0.02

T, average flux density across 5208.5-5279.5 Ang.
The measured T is 23.5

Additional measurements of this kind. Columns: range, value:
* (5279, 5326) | 26.8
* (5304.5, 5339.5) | 26.5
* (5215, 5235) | 24.3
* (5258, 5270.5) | 22.2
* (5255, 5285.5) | 24.1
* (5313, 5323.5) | 27.6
